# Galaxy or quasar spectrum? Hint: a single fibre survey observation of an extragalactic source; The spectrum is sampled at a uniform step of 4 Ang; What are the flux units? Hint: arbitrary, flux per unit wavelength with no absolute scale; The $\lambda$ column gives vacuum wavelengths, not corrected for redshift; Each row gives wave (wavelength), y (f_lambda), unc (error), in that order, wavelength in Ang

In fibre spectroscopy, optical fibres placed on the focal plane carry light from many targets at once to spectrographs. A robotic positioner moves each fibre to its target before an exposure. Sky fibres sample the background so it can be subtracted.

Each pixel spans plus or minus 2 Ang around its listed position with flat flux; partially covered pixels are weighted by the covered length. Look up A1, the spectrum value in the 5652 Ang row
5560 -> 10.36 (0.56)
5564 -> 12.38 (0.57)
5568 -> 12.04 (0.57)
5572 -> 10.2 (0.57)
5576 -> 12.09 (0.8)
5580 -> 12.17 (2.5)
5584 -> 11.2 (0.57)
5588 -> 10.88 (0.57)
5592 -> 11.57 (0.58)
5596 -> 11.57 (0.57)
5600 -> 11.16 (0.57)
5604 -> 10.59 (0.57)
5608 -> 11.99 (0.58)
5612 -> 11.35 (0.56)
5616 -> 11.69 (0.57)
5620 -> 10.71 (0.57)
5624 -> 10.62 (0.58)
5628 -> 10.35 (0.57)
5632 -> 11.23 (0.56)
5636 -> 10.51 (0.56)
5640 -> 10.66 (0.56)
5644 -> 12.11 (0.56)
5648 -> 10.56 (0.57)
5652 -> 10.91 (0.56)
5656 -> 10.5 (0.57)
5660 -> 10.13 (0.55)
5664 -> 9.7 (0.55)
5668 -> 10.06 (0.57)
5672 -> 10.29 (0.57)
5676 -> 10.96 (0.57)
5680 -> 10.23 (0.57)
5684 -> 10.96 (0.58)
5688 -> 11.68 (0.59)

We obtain 10.91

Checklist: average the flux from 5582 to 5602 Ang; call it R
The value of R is 11.3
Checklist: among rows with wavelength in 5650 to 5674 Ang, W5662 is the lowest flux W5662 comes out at 9.7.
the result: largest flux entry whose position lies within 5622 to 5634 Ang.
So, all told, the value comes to 11.23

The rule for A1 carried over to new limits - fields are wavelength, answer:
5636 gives 10.51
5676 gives 10.96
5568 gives 12.04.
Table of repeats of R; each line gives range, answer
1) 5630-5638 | 10.9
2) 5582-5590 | 11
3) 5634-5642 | 10.6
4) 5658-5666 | 9.91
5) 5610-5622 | 11.2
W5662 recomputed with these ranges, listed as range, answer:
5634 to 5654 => 10.51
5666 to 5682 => 10.06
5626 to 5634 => 10.35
